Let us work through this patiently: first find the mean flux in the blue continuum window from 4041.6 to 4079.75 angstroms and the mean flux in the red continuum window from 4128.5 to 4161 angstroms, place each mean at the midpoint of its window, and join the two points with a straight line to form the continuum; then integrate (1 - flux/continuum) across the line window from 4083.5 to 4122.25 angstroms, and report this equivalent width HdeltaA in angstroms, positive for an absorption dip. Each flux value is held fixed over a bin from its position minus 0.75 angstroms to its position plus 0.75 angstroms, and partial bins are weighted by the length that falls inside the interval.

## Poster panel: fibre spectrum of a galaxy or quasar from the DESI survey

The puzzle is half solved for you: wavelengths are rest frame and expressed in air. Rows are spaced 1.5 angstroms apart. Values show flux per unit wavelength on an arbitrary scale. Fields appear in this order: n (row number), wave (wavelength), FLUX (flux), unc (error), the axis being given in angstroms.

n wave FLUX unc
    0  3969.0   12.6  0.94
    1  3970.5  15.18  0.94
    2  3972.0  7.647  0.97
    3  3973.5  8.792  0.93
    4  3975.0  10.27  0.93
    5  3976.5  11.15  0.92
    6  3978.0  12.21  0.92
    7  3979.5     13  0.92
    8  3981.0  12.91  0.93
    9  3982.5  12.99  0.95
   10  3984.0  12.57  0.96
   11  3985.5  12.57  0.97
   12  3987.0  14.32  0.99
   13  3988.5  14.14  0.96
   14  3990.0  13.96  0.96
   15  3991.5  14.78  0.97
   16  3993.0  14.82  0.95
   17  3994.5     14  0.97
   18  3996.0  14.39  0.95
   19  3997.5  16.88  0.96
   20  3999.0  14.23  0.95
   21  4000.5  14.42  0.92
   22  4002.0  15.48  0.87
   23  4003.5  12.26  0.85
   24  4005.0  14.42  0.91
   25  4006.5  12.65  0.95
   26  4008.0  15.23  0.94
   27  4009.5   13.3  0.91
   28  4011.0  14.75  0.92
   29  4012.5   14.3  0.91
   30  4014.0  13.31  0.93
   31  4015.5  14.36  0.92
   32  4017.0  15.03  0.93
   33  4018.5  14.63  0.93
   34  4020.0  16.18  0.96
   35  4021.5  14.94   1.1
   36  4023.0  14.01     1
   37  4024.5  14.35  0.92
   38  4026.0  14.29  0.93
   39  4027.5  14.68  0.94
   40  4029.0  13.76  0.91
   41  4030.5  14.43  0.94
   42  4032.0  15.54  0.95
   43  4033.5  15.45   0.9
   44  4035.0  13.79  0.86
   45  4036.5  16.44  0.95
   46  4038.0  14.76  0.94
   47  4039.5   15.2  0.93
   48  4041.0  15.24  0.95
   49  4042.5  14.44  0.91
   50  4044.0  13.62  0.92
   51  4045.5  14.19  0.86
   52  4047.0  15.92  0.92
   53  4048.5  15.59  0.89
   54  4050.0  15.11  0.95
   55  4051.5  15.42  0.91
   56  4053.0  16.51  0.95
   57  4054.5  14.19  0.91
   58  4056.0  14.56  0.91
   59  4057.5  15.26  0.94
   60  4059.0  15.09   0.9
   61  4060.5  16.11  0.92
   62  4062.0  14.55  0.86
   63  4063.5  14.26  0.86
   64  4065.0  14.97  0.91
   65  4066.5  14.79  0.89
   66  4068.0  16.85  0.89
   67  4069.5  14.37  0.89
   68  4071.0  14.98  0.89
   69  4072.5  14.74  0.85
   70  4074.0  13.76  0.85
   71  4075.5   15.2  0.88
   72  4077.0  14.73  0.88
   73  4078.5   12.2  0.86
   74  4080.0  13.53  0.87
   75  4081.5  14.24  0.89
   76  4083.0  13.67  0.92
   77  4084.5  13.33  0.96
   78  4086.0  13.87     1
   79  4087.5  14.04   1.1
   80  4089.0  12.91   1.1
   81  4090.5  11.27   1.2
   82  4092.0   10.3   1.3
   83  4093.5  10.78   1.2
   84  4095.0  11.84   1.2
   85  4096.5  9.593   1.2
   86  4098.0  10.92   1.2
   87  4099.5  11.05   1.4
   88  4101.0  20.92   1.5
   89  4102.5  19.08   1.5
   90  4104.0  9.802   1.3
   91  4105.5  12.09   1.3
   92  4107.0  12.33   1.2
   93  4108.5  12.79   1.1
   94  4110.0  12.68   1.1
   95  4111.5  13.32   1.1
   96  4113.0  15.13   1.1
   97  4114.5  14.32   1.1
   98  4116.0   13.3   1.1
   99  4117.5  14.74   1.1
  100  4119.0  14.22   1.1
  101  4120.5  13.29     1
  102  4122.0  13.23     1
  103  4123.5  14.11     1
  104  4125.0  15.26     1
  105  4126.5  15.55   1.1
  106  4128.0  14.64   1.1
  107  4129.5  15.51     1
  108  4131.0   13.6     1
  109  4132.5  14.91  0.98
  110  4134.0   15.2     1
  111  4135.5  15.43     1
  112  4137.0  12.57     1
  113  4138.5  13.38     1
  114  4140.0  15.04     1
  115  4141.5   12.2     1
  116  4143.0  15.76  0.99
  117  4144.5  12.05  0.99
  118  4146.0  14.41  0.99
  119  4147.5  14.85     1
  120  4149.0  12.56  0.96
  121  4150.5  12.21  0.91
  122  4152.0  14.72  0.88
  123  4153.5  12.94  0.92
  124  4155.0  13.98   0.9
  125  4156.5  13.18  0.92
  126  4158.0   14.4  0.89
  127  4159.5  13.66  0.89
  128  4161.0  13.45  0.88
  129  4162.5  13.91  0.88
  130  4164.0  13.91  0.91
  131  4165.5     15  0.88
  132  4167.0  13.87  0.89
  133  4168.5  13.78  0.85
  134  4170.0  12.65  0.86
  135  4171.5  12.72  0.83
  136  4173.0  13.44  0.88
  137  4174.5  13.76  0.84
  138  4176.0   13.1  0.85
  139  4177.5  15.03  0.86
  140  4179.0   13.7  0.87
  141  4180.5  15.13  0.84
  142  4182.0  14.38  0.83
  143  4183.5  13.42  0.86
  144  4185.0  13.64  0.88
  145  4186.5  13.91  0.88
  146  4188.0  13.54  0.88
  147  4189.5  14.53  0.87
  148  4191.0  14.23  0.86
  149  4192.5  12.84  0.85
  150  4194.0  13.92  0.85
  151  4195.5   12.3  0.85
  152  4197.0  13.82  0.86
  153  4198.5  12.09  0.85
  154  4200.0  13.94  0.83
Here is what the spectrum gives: 3.4 angstroms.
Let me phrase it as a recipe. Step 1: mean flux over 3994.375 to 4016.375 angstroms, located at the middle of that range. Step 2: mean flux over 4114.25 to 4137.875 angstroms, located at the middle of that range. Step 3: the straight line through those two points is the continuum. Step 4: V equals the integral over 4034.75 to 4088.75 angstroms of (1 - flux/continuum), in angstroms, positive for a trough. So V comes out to -1.4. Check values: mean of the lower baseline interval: 14.3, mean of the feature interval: 14.7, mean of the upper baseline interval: 14.4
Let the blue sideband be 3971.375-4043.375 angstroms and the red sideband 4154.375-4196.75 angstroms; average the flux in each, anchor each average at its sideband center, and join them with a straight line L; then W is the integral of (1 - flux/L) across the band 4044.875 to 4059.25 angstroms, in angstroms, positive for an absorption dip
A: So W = -1.4 angstroms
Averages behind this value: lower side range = 13.9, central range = 15.2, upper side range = 13.8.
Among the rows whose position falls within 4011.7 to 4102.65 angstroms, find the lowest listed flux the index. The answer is 9.593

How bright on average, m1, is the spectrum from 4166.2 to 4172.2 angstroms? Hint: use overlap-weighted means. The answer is 13.3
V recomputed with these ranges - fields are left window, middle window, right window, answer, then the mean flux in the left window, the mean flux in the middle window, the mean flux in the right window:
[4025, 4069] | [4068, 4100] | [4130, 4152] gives 3.4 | 15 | 13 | 13.9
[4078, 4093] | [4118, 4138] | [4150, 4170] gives -1.5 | 12.9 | 14.4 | 13.7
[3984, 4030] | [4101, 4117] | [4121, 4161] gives 0.3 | 14.3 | 13.9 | 14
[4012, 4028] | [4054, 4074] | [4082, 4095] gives -2.6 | 14.6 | 14.9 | 12.5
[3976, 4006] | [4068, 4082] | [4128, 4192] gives -0.5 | 13.8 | 14.3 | 13.9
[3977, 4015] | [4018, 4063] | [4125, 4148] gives -2.9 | 13.9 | 14.9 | 14.4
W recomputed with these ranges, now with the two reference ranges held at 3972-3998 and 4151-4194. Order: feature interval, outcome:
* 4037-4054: -2.4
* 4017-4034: -2.1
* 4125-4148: -1.2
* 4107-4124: -0.1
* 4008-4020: -1.2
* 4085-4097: 1.4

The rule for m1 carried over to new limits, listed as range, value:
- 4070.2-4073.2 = 14.9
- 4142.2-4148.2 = 14.2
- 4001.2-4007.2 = 13.7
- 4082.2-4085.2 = 13.5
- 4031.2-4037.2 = 15.3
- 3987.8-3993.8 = 14.4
